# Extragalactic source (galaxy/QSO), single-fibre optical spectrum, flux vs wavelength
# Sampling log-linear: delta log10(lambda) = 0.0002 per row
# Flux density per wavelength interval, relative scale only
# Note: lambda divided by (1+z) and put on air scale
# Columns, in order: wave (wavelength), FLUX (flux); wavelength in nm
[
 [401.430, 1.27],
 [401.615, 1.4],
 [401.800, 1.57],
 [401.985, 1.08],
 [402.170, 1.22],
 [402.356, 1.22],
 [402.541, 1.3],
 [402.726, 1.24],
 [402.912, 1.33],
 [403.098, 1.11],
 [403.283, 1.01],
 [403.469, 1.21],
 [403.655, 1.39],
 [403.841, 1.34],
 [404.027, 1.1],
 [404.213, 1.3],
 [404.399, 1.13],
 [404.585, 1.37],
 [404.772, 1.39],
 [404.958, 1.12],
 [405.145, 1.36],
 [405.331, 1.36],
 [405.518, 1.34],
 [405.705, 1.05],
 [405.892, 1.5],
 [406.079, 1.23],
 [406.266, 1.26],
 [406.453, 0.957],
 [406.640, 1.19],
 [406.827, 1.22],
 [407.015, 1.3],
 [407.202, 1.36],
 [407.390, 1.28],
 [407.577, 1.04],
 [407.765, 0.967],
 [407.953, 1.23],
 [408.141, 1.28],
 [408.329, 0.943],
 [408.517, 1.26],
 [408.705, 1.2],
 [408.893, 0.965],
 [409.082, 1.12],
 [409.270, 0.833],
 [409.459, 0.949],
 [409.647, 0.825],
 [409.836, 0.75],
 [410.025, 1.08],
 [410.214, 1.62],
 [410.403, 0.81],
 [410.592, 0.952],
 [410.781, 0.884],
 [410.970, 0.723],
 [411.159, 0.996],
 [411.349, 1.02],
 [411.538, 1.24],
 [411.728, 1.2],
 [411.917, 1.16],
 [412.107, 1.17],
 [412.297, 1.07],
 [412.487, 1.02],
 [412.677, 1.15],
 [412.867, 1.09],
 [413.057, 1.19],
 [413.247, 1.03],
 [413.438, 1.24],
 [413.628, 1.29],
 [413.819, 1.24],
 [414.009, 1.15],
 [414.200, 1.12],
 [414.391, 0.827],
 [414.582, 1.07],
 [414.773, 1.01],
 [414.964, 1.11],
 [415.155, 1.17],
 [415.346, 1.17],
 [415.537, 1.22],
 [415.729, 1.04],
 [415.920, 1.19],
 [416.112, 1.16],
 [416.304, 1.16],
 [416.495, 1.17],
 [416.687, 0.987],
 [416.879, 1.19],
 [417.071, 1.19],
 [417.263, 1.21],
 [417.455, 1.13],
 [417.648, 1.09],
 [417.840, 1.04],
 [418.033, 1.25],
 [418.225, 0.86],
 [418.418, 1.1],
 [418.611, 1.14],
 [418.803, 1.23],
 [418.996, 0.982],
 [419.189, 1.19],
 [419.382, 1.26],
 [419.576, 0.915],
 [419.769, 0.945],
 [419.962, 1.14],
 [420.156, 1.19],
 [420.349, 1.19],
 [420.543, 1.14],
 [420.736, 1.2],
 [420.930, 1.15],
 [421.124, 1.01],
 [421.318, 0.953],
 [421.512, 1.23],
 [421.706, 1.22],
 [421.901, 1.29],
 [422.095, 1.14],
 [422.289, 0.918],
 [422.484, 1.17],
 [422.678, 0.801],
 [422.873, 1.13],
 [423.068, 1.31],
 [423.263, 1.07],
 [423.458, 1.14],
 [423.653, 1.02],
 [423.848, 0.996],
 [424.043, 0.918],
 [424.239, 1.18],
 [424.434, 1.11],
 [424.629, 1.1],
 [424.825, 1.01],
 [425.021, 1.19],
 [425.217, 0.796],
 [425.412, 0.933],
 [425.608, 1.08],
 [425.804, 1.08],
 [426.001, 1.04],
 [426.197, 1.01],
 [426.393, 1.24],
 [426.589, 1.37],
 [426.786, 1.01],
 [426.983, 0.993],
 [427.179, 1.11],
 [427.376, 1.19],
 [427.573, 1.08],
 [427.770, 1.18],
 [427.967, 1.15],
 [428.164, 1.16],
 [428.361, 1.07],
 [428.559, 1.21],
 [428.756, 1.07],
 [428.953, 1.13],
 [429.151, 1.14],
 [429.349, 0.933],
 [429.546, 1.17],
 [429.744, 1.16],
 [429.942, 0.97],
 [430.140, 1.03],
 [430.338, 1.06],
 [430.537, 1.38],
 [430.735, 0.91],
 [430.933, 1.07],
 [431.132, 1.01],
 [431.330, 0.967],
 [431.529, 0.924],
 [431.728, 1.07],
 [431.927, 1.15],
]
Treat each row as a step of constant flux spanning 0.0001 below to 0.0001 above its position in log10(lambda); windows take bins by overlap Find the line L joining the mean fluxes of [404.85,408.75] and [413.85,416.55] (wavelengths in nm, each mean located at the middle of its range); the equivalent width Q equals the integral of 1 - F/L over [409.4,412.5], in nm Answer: 0.36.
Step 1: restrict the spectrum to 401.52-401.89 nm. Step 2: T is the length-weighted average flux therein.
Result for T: 1.48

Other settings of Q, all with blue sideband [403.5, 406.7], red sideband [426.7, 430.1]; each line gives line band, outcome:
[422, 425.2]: 0.18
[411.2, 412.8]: 0.12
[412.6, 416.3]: 0.20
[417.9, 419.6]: 0.08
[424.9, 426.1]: 0.11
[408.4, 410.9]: 0.43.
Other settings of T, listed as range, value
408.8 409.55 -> 0.966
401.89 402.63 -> 1.21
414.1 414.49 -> 0.975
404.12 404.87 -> 1.3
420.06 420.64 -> 1.18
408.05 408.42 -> 1.11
